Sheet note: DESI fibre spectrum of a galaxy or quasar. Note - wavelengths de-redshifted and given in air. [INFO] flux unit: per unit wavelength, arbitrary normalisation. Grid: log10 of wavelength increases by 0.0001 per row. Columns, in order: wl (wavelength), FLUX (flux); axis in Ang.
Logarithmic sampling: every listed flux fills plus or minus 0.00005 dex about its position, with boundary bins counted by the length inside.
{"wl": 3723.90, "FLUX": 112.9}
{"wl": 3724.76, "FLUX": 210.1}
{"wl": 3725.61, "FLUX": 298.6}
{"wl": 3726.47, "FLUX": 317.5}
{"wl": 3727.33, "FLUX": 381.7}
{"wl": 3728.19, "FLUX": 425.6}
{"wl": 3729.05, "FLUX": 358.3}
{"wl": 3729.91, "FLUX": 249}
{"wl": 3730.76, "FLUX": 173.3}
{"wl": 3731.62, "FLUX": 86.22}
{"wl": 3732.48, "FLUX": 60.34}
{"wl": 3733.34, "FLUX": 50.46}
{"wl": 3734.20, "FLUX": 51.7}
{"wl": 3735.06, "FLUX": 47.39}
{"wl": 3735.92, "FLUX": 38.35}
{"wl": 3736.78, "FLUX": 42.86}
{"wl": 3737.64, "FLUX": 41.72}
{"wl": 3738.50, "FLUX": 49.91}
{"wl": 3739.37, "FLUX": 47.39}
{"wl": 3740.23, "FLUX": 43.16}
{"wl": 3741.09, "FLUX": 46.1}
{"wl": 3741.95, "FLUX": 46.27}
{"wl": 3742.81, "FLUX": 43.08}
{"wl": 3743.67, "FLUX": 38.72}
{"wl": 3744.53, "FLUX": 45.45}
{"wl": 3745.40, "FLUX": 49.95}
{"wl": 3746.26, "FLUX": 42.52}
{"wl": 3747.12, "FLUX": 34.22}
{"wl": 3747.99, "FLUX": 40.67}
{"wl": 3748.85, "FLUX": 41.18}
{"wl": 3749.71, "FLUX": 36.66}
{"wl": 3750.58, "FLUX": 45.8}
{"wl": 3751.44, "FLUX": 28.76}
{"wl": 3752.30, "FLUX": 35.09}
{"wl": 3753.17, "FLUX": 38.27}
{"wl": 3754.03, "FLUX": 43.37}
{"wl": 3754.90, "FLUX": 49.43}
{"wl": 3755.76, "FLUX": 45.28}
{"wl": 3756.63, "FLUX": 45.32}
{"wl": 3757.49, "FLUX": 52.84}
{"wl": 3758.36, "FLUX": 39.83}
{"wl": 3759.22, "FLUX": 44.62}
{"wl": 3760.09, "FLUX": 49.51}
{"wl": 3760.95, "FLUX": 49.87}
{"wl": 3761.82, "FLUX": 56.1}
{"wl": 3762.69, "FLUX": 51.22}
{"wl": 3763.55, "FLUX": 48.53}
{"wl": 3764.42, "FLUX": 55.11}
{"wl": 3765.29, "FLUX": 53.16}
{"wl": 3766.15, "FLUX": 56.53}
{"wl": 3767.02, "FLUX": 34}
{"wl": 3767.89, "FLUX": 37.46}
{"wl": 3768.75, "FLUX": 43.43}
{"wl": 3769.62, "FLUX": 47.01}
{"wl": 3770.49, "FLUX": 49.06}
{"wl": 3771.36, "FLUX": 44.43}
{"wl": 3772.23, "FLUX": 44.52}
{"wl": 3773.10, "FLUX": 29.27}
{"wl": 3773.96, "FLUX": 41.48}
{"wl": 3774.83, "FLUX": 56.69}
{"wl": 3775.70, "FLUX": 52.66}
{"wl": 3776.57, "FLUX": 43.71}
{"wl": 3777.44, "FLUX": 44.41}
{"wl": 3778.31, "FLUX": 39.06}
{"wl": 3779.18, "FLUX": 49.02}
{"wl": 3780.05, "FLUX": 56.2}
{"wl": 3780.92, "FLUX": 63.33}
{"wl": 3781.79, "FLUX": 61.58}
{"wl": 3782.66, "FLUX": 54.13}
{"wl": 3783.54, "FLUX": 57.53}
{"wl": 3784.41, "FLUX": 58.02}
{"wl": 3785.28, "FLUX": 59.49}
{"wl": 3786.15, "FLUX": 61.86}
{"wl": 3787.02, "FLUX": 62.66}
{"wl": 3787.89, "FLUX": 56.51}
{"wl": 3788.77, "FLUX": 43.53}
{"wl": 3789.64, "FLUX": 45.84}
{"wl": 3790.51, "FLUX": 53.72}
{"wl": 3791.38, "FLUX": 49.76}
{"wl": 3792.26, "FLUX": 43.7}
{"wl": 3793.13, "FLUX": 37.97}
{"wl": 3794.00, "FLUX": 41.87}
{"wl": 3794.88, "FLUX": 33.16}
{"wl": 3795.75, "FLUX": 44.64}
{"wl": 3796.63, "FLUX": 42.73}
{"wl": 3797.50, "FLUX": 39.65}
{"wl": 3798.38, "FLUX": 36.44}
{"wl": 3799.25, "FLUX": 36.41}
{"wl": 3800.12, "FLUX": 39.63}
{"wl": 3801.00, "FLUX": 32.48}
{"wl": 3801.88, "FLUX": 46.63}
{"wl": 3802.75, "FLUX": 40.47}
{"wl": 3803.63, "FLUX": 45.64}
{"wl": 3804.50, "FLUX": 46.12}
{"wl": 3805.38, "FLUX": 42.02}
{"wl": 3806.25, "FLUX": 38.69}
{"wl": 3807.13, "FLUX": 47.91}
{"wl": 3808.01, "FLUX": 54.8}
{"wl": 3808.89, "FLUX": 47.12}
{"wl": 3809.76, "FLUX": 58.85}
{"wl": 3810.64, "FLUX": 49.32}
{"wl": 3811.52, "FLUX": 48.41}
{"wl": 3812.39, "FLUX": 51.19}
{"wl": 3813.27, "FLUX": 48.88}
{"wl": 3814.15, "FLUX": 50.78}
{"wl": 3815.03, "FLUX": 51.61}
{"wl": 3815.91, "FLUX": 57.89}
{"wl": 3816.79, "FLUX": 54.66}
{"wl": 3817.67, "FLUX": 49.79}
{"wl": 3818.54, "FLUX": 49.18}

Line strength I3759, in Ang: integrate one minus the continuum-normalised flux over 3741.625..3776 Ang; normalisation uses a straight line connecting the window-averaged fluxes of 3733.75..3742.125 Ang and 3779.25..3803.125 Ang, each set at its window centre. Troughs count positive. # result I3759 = 1.39 Ang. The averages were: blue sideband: 45.5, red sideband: 48.2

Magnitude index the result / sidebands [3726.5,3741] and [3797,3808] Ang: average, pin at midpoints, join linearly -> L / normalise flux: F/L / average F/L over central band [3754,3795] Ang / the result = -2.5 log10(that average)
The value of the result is 0.49 mag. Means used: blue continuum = 137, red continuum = 41.6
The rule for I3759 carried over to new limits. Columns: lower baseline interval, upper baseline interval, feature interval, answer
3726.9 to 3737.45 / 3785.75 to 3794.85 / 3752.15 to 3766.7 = 8.0 Ang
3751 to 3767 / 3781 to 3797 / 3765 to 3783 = 0.4 Ang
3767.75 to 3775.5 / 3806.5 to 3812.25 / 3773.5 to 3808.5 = -0.1 Ang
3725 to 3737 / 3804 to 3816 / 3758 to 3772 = 8.8 Ang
